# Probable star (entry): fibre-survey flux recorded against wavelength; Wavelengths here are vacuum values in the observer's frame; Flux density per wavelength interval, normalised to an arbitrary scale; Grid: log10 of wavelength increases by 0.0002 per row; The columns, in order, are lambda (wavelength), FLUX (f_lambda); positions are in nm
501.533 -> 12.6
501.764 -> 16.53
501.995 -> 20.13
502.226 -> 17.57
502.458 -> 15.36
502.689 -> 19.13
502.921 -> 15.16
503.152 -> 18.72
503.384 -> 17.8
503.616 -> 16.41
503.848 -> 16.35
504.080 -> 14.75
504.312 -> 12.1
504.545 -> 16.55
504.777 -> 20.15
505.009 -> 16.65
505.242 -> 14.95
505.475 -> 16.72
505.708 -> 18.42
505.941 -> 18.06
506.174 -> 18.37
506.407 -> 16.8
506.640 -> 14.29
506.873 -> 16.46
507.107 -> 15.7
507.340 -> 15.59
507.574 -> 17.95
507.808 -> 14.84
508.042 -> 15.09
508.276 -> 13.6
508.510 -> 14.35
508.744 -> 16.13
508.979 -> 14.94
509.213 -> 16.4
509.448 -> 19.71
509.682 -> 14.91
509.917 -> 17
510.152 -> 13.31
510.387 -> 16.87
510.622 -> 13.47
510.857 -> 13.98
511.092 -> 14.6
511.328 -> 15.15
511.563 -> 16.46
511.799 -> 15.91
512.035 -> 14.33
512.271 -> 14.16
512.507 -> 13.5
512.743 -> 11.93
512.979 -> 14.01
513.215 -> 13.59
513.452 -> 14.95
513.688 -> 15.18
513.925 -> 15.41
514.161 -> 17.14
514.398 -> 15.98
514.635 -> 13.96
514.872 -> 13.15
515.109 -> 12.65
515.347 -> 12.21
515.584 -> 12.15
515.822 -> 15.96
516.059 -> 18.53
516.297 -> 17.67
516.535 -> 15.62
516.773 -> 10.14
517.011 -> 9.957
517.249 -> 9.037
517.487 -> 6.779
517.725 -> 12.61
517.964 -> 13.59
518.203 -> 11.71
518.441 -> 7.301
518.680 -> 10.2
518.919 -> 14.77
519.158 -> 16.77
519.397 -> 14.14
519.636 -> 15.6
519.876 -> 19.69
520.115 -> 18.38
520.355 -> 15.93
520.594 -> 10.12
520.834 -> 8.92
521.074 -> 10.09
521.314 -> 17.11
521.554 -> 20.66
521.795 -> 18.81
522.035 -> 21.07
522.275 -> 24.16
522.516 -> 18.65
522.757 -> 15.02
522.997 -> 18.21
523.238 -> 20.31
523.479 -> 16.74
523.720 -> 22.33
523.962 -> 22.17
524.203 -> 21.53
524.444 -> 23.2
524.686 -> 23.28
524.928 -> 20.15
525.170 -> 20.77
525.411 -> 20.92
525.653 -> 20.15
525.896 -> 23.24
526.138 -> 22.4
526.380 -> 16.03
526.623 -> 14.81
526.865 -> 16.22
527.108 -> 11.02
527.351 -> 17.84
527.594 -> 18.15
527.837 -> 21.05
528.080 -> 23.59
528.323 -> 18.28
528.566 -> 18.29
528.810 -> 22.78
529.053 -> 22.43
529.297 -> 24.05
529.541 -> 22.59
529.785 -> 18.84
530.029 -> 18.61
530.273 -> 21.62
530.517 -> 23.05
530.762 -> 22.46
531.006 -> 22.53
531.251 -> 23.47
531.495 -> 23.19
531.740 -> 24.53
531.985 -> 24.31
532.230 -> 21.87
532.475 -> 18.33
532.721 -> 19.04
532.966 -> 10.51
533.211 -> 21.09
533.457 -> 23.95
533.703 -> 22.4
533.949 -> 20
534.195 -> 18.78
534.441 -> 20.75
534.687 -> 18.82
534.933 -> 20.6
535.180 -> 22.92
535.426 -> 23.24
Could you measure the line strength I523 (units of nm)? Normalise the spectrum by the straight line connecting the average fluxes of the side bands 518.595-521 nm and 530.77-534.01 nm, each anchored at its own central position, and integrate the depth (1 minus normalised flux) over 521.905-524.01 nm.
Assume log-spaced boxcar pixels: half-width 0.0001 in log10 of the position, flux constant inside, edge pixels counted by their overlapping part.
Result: -0.475 nm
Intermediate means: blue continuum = 14.4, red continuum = 21.2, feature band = 19.8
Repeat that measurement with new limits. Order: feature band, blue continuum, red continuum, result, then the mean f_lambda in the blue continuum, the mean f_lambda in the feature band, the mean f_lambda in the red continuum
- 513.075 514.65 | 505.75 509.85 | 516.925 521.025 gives -0.111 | 16.1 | 15.2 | 12.7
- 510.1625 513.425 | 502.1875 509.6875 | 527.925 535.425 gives 0.564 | 16.4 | 14.4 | 21.2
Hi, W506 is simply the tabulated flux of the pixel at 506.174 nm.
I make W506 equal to 18.37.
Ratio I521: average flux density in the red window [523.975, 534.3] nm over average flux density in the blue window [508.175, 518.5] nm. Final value 1.45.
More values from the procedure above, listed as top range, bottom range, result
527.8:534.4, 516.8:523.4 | 1.43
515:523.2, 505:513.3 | 0.94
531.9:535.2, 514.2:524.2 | 1.32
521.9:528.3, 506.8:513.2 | 1.30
